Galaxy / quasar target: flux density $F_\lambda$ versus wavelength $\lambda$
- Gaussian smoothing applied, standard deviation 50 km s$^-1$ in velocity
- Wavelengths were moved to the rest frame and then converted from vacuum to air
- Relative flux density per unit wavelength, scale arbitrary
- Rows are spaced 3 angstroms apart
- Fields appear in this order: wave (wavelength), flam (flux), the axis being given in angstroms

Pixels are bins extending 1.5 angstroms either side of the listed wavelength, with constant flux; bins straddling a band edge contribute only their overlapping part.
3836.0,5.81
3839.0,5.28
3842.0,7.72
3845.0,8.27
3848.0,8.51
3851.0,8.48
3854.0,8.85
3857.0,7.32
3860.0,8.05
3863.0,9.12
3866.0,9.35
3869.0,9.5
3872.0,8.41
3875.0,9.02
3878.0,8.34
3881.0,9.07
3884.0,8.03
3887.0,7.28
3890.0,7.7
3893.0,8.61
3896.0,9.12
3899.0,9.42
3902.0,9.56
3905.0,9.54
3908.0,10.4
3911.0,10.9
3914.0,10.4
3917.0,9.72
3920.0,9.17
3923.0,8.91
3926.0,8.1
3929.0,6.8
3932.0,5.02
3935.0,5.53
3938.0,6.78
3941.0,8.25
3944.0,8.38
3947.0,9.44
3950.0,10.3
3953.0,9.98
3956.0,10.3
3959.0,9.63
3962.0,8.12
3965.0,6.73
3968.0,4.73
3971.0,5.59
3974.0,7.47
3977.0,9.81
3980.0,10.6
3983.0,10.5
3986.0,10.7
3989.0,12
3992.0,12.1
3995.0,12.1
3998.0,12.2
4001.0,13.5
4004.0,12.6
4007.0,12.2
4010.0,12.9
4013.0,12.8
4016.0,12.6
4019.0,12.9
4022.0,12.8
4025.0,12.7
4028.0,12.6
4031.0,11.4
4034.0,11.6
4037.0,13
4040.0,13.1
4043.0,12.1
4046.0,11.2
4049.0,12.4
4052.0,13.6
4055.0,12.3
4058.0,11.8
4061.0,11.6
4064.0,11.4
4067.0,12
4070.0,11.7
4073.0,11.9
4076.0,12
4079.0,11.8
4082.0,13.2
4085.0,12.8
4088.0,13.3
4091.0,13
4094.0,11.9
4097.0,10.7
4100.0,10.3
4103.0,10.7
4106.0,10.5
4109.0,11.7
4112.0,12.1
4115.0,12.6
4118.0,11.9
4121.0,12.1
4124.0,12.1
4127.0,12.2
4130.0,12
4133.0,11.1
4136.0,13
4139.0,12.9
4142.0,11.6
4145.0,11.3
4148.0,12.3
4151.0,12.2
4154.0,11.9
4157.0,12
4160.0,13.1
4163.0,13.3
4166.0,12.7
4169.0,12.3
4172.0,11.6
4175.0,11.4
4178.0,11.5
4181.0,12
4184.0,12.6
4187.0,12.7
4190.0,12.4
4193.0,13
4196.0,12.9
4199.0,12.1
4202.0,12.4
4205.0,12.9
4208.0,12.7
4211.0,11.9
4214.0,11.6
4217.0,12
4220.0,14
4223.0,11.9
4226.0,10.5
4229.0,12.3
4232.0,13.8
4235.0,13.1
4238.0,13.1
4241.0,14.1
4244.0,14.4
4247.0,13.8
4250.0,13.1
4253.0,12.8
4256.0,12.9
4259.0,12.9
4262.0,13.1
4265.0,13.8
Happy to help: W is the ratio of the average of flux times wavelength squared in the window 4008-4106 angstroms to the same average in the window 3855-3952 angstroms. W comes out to 1.5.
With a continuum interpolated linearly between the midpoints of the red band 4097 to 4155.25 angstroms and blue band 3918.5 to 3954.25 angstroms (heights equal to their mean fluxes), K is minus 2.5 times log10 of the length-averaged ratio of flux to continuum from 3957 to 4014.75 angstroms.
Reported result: -0.142 mag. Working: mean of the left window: 8.04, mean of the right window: 11.8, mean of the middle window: 10.3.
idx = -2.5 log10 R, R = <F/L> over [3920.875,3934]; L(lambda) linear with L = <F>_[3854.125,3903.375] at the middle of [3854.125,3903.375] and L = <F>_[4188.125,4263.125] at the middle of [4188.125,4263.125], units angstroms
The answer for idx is 0.26 mag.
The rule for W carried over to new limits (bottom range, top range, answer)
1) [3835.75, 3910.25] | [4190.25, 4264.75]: 1.80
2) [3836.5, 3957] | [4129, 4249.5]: 1.69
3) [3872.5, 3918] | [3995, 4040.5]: 1.47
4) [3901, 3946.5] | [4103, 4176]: 1.58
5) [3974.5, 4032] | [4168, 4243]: 1.15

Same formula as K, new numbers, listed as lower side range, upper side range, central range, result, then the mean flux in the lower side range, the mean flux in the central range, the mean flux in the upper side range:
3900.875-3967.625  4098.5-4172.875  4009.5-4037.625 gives -0.23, 8.65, 12.5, 12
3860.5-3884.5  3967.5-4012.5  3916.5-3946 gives 0.27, 8.86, 7.63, 10.8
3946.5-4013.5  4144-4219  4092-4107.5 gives 0.06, 10.2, 10.9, 12.3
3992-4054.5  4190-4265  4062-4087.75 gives 0.04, 12.5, 12.1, 12.8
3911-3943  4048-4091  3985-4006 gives -0.21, 8.02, 12.2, 12.3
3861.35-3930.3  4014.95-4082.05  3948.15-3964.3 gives 0.08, 8.98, 9.52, 12.2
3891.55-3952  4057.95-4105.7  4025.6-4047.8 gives -0.11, 8.73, 12.2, 11.8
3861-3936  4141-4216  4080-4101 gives -0.10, 8.7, 12.2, 12.3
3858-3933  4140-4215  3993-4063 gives -0.19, 8.8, 12.4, 12.3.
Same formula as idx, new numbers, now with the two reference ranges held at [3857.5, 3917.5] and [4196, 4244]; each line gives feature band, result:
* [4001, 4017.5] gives -0.222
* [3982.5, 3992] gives -0.119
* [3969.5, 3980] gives 0.234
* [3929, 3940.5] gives 0.482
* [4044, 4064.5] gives -0.118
